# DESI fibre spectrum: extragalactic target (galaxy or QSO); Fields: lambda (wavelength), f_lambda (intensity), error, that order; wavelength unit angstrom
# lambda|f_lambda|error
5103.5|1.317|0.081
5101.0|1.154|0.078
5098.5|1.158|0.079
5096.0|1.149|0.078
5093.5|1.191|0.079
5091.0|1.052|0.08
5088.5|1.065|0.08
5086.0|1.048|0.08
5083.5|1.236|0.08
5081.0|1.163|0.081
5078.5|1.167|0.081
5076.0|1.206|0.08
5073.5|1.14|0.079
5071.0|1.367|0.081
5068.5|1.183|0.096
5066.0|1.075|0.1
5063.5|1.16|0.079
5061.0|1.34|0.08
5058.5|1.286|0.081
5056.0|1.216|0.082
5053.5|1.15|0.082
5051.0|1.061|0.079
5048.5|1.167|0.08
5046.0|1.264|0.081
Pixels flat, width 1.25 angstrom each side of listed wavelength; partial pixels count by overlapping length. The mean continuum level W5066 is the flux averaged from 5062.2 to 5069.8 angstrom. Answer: 1.14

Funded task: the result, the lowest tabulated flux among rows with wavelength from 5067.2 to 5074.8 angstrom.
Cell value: 1.14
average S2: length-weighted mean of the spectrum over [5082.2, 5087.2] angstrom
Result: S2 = 1.14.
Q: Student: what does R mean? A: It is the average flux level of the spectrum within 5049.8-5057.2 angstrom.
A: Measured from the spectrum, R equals 1.14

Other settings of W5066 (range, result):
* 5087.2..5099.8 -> 1.12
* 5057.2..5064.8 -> 1.26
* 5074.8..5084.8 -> 1.19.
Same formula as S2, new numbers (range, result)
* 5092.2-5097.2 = 1.17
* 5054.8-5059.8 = 1.25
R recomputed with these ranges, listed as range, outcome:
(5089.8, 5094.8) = 1.12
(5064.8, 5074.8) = 1.19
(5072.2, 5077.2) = 1.17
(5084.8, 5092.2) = 1.06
